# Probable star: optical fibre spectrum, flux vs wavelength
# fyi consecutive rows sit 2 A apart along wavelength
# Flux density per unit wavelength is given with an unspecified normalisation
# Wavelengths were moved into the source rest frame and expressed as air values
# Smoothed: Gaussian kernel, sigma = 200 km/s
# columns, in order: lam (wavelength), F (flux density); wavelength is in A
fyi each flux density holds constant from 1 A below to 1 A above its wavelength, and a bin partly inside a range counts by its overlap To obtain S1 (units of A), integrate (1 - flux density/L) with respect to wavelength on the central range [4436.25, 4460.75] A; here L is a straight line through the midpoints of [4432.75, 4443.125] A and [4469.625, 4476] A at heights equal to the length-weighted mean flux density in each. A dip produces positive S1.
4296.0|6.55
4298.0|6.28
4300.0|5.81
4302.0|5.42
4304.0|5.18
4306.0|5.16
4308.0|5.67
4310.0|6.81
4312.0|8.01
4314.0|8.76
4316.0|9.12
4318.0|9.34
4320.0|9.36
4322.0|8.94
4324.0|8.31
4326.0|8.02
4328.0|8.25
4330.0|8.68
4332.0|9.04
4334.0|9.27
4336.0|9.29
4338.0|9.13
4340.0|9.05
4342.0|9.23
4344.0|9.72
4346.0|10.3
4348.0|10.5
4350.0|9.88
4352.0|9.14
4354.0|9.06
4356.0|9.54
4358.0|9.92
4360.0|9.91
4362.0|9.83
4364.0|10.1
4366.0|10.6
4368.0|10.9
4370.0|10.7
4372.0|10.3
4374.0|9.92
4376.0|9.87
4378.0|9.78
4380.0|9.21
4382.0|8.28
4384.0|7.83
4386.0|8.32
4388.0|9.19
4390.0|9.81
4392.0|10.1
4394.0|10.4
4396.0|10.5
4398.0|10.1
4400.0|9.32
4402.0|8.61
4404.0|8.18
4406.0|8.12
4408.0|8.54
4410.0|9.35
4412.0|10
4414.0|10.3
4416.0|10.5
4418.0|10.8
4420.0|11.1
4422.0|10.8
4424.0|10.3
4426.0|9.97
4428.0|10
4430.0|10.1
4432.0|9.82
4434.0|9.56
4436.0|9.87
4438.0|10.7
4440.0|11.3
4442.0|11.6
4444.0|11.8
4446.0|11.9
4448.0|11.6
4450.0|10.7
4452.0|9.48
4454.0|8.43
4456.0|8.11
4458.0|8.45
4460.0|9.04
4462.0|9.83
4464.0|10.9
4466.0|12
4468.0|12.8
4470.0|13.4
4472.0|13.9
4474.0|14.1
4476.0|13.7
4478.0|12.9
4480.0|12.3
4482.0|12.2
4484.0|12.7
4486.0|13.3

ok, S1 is 2.6 A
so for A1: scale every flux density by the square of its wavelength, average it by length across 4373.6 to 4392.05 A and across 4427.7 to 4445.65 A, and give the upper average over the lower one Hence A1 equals 1.2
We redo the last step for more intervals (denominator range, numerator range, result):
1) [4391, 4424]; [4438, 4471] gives 1.11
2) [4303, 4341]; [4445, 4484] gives 1.49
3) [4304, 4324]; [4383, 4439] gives 1.30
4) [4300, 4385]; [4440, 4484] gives 1.35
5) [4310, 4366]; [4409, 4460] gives 1.16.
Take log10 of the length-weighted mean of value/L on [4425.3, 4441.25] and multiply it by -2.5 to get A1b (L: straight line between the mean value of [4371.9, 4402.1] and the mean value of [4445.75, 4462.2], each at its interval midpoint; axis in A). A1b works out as -0.07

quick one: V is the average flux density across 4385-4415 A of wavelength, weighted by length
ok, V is 9.39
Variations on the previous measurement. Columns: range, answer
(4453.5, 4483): 11.5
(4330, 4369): 9.68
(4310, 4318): 8.49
